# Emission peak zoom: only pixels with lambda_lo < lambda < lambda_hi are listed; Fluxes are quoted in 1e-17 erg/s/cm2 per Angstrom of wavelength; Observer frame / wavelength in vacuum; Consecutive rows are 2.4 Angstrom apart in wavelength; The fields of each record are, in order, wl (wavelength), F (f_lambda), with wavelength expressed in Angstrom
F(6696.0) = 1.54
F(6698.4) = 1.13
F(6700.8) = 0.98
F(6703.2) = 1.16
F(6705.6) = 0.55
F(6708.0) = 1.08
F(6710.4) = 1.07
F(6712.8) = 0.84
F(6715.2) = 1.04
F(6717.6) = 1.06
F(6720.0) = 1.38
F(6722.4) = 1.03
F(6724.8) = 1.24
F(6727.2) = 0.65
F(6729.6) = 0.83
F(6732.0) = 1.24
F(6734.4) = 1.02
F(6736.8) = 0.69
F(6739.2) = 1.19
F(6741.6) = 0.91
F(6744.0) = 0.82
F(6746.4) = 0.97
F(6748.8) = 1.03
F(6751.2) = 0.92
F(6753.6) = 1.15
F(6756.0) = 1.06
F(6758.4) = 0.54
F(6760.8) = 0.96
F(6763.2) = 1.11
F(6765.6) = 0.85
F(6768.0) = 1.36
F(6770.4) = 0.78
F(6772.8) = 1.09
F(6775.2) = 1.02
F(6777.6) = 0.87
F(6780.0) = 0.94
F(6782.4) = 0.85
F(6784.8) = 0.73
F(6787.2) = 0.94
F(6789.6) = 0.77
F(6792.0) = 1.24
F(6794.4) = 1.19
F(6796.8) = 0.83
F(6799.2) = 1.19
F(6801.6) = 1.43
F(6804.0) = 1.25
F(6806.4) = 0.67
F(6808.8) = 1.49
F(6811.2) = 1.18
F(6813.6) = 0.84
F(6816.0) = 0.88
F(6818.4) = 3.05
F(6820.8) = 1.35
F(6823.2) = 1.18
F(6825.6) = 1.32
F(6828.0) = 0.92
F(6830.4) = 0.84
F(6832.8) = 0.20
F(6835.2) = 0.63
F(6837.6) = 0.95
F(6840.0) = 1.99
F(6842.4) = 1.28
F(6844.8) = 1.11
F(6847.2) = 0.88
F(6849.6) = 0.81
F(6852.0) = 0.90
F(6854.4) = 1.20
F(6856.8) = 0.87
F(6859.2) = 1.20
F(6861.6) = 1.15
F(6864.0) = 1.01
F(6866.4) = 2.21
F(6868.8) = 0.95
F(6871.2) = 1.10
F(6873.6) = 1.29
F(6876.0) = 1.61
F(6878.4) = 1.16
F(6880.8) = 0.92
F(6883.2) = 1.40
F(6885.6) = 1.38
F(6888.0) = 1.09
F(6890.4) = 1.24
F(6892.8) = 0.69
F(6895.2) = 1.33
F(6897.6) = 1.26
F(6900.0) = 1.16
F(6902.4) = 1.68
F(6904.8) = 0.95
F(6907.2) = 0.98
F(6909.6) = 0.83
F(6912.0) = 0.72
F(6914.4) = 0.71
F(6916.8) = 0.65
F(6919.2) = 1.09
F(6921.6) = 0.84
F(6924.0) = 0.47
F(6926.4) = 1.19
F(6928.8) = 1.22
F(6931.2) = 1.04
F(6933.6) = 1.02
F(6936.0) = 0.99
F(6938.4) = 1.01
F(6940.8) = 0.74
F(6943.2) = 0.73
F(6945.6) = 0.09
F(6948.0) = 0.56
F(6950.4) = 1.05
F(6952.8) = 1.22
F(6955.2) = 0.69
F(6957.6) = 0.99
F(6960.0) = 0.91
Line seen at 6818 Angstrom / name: H-alpha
